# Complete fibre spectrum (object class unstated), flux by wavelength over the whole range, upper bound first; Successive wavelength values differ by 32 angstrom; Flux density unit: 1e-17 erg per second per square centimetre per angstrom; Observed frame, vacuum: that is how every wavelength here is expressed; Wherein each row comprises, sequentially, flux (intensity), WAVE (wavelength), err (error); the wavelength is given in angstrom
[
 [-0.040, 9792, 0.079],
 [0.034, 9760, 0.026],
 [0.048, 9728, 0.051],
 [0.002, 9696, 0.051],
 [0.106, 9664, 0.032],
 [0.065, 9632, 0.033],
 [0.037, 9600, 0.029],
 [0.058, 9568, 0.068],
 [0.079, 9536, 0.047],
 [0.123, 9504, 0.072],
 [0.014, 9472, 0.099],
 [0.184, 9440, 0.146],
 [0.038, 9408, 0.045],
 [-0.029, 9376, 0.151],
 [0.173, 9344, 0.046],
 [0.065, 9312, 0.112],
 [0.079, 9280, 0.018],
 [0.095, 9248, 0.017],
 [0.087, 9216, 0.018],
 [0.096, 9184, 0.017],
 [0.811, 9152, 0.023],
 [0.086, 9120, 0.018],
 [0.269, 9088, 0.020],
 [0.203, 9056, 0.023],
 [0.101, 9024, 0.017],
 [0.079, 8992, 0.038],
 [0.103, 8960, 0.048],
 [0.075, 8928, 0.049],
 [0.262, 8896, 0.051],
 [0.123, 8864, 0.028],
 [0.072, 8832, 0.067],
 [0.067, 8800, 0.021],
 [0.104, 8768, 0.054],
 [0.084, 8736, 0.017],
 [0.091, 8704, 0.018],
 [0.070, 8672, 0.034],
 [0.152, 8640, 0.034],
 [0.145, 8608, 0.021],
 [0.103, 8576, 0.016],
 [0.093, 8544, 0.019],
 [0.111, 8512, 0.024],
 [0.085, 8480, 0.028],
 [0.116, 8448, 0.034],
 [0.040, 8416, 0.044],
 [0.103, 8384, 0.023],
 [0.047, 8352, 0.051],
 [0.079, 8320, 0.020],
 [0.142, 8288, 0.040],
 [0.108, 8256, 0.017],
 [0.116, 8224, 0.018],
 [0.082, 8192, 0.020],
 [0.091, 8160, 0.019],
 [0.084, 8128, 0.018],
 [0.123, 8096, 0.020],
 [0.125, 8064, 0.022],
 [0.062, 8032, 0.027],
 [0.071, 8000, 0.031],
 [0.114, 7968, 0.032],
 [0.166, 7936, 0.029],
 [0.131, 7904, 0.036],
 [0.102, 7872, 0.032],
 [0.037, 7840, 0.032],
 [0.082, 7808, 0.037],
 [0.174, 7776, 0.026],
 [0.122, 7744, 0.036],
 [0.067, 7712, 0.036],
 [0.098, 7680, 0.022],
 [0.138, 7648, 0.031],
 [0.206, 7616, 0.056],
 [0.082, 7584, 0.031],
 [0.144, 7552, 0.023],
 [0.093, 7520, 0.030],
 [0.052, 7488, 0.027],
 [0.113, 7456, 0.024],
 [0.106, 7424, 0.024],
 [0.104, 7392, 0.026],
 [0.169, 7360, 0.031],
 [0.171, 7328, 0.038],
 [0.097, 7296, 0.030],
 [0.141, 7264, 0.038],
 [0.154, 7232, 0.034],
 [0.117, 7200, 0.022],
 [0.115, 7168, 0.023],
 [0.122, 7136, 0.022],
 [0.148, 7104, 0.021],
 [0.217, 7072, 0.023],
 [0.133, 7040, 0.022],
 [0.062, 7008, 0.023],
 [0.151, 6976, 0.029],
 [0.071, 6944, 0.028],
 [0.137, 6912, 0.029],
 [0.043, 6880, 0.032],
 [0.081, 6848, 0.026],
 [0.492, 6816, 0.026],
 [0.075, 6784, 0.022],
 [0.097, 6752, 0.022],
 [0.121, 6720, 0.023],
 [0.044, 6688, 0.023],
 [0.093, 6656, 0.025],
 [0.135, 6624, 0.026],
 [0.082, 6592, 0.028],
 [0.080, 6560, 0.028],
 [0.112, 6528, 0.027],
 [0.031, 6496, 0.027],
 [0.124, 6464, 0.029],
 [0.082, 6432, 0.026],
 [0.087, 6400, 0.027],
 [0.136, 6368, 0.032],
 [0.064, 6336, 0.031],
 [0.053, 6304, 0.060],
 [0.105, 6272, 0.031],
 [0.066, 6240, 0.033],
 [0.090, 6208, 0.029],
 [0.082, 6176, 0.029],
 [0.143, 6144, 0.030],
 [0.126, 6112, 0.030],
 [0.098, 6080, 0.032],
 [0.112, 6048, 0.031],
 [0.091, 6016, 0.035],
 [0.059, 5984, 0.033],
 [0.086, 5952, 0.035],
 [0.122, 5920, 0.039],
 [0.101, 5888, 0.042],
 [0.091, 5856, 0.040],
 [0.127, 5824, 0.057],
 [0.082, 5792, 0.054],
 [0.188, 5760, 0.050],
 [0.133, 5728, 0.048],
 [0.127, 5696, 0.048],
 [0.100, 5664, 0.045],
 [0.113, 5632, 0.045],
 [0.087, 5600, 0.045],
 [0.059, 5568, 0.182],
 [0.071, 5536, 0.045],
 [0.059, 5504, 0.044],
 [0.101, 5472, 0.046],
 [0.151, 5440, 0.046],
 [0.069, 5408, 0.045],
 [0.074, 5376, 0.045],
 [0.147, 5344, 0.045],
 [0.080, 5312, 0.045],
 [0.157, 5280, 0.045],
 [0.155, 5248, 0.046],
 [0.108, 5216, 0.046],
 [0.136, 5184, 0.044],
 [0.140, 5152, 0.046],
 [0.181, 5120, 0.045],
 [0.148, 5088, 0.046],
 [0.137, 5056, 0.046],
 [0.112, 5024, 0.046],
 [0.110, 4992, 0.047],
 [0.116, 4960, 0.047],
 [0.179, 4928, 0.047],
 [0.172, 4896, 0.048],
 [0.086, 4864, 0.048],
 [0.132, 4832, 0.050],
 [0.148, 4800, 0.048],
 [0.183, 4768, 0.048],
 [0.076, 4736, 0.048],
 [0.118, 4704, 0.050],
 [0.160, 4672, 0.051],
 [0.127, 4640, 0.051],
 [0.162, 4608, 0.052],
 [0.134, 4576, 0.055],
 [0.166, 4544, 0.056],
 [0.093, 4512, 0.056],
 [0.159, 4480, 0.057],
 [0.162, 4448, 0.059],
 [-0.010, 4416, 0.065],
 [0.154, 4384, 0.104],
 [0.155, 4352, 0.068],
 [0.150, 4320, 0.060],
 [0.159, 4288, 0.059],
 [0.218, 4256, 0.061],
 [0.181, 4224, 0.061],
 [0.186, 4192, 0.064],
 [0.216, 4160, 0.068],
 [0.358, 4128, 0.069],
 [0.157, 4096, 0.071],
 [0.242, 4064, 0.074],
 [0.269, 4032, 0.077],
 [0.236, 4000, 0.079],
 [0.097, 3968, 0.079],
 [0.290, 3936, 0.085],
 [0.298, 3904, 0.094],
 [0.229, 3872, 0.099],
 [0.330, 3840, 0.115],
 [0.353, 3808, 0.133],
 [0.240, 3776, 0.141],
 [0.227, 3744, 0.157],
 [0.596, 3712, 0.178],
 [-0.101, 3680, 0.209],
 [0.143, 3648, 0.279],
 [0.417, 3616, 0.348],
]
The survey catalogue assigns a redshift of 0.829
